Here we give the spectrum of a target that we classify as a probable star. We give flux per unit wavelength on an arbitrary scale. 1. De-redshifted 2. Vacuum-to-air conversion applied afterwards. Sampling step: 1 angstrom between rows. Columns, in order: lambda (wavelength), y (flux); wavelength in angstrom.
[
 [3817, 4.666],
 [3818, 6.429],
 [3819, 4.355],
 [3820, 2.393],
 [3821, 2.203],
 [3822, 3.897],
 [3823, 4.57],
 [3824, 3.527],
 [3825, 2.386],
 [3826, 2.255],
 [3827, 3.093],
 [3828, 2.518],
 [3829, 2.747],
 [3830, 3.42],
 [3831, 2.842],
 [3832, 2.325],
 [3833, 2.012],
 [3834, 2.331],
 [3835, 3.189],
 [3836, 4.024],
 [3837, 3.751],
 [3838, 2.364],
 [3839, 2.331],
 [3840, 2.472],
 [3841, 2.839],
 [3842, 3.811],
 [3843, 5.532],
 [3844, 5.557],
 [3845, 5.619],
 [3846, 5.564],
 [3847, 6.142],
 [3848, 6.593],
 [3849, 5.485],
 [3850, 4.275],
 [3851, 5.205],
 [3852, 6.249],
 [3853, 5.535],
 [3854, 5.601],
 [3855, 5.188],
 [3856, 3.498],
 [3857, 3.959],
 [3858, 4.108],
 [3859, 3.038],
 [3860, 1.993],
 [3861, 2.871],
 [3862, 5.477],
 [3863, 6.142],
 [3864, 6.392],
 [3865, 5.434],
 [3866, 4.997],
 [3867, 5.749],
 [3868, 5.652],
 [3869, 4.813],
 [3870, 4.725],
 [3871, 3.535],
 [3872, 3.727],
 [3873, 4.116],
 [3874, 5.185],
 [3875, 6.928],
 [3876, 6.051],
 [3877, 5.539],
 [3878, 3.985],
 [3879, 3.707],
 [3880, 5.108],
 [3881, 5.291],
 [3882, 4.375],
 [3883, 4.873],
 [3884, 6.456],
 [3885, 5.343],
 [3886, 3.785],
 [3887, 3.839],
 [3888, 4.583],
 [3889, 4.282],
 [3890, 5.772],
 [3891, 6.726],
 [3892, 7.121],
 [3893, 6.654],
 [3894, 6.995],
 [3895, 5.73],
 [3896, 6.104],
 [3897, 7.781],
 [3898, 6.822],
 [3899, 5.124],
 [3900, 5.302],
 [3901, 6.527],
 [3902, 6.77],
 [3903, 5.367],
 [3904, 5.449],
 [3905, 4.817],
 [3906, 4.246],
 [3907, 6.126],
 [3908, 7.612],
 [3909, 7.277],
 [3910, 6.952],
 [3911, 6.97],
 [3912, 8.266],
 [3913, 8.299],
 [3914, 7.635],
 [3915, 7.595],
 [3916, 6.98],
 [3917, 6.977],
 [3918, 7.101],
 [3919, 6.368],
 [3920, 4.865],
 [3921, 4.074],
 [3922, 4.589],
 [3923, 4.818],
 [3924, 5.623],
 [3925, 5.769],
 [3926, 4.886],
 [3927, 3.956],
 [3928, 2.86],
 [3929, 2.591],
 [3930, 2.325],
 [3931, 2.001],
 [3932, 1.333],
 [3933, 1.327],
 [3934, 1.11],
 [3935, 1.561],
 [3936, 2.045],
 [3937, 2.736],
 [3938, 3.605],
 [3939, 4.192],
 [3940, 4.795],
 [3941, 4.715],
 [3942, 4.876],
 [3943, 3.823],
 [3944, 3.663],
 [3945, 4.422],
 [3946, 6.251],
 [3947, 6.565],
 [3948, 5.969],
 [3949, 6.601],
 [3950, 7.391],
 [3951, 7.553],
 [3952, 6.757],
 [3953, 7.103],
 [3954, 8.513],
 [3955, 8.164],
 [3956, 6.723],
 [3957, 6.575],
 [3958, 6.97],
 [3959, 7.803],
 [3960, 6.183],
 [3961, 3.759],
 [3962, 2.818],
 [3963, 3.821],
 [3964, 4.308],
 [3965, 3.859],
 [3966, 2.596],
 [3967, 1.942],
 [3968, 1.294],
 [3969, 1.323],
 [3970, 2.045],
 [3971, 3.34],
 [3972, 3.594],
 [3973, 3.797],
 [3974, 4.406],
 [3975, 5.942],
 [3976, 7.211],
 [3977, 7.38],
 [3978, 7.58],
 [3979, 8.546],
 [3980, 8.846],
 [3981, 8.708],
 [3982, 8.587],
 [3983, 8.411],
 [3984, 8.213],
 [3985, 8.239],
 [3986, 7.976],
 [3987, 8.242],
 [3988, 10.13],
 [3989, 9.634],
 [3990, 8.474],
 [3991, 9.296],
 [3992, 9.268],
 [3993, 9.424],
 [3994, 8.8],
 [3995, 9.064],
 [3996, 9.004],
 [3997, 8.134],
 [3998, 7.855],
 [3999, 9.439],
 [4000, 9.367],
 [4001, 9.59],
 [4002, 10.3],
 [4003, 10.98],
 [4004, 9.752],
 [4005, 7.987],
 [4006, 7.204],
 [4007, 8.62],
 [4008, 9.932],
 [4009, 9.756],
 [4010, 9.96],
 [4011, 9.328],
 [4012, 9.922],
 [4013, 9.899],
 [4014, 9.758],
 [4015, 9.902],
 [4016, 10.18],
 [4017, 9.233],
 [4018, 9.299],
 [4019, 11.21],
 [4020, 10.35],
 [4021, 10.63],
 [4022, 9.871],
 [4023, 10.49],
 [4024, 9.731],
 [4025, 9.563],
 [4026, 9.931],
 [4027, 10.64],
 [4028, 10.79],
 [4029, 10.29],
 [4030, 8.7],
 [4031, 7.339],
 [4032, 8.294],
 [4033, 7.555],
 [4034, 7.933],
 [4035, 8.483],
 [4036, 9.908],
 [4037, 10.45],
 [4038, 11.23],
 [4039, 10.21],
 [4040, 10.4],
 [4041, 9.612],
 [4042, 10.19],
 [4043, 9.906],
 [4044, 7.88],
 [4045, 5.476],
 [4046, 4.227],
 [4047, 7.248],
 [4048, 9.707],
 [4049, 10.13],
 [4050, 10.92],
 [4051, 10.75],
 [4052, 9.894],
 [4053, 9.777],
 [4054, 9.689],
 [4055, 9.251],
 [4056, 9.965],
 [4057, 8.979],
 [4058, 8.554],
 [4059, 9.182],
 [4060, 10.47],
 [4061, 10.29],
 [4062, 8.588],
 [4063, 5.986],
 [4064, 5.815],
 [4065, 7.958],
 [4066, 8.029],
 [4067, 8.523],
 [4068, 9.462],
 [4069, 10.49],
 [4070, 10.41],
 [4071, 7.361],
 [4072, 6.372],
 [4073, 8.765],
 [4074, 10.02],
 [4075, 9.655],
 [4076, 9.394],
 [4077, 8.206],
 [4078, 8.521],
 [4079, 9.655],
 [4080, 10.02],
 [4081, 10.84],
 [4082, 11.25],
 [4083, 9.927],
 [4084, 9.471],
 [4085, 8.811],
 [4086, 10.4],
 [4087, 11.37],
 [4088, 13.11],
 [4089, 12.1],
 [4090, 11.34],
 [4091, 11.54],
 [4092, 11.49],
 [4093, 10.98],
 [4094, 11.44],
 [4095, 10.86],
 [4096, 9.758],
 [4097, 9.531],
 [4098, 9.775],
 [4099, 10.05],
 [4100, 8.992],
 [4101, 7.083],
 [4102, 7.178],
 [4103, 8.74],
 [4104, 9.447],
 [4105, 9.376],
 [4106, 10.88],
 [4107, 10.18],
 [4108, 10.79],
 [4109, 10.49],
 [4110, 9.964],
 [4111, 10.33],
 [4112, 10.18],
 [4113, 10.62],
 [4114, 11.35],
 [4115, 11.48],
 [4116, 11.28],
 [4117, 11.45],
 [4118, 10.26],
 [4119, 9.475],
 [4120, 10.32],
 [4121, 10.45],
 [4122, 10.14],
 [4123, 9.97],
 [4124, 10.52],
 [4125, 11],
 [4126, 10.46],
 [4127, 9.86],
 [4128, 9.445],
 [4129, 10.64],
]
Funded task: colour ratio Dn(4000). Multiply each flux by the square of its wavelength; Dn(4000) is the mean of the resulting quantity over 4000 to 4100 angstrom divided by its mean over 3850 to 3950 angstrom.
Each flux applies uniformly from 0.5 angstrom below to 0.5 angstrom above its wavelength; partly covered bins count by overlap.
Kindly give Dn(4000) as 2.0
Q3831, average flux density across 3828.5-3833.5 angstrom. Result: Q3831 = 2.67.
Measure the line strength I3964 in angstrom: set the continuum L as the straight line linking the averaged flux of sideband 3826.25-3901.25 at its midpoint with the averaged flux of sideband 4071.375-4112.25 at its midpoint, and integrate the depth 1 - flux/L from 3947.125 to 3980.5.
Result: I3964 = 7.15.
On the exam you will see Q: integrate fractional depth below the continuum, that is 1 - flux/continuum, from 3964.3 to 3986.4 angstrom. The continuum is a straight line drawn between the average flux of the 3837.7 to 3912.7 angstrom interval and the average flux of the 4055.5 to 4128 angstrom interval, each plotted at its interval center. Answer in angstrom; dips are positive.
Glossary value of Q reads 5.4 angstrom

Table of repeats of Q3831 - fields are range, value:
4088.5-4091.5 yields 11.7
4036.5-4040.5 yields 10.6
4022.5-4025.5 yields 9.93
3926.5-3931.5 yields 2.75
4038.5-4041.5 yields 10.1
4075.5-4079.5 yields 8.94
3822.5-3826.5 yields 3.18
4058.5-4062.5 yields 9.63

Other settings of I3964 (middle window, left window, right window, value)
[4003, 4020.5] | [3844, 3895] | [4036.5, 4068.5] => -3.1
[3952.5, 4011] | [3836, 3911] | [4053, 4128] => 2.6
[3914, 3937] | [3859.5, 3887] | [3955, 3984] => 4.3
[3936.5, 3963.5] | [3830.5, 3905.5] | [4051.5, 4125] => 4.3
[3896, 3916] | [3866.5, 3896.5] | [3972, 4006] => -2.1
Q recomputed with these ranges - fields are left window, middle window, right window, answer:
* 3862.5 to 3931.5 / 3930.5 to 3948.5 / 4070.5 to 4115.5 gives 8.0 angstrom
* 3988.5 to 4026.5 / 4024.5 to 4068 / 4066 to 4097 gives 3.2 angstrom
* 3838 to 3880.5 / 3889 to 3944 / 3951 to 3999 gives 4.1 angstrom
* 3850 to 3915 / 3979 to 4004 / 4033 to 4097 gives -3.6 angstrom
